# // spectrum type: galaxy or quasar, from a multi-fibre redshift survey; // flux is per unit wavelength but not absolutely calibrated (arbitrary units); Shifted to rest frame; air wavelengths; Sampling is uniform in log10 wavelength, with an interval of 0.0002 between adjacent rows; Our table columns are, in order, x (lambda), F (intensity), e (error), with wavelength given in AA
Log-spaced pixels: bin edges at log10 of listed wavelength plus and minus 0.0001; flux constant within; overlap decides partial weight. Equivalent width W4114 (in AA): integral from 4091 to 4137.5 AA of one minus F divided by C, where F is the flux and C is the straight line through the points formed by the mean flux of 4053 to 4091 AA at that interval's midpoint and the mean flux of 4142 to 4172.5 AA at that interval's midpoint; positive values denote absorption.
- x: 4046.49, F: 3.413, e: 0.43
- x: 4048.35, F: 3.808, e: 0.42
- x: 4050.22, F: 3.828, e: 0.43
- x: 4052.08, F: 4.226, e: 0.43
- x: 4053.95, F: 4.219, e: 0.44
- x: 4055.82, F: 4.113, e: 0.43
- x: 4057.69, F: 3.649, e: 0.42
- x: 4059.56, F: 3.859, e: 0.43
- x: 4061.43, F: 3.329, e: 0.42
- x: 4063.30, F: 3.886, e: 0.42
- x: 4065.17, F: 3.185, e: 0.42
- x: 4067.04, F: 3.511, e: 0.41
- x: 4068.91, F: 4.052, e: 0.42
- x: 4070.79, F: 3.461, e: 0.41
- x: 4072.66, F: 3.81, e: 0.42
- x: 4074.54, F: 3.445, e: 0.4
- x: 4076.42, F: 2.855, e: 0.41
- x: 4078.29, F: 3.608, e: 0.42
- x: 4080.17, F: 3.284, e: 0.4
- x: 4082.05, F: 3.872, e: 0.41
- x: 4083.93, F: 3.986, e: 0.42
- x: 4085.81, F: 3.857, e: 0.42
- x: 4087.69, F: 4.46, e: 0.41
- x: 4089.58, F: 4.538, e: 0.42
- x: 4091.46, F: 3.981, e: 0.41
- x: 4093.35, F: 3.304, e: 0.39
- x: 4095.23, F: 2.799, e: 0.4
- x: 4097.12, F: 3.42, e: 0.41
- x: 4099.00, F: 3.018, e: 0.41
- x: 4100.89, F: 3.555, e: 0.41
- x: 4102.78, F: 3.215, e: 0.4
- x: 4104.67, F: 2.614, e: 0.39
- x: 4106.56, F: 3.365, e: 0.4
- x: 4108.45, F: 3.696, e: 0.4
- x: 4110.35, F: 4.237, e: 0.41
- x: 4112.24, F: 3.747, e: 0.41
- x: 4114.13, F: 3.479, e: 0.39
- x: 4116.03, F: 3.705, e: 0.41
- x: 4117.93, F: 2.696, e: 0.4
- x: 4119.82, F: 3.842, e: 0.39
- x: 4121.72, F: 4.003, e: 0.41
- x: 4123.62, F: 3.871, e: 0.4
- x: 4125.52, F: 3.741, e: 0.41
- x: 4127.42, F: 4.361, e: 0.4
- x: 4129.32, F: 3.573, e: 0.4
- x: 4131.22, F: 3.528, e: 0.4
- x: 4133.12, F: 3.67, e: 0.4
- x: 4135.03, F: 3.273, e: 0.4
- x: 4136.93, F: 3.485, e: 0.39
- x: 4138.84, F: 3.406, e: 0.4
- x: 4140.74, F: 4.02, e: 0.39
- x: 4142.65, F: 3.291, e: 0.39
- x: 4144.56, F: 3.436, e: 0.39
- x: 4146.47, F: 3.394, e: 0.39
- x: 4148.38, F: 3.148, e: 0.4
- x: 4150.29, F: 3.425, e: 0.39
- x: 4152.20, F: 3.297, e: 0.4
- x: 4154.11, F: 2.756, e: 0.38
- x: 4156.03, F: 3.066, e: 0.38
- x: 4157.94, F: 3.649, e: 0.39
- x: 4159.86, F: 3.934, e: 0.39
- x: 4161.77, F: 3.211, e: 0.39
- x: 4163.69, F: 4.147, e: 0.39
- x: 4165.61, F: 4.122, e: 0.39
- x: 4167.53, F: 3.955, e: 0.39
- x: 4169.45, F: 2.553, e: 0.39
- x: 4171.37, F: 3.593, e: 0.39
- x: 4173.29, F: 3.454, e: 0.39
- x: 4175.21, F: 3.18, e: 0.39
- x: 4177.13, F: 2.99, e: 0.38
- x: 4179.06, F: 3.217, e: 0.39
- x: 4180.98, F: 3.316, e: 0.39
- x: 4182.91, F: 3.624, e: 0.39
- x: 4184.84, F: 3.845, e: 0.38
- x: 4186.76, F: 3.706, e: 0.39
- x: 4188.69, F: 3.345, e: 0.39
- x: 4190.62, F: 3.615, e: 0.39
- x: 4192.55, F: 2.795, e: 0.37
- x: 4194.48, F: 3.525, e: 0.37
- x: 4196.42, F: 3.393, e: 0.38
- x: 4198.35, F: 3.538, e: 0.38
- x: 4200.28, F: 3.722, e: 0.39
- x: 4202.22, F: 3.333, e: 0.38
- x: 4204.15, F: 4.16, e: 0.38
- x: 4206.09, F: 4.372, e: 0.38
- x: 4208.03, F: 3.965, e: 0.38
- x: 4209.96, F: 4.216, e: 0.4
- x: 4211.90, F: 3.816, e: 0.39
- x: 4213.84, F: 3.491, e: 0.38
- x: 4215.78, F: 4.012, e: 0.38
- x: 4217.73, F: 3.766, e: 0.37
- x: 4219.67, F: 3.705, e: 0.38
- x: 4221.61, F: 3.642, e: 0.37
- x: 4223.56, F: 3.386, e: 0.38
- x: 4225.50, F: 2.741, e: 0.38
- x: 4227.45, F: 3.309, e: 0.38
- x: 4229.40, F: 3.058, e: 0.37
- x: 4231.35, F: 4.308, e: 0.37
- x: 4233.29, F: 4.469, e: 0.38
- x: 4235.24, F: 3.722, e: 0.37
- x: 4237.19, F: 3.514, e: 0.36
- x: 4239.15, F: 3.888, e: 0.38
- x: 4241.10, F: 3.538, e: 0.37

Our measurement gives 0.91 AA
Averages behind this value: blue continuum 3.75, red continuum 3.44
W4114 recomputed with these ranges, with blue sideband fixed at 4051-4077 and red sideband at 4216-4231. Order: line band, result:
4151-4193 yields 1.07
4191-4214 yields -1.49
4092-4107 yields 1.91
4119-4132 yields -0.91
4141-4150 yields 0.47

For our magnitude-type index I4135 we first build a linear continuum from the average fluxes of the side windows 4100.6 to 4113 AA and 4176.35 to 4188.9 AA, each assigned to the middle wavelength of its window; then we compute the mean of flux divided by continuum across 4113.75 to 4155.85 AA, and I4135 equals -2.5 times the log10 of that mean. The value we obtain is -0.01 mag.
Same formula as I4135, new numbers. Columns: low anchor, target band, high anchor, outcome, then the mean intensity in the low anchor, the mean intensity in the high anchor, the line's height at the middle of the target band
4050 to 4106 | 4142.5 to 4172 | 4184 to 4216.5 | 0.07 mag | 3.63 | 3.7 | 3.67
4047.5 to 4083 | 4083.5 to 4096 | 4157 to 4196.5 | -0.06 mag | 3.68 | 3.49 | 3.64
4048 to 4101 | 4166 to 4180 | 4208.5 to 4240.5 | 0.12 mag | 3.69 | 3.69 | 3.69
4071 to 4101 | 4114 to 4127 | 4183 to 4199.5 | -0.03 mag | 3.61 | 3.48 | 3.57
